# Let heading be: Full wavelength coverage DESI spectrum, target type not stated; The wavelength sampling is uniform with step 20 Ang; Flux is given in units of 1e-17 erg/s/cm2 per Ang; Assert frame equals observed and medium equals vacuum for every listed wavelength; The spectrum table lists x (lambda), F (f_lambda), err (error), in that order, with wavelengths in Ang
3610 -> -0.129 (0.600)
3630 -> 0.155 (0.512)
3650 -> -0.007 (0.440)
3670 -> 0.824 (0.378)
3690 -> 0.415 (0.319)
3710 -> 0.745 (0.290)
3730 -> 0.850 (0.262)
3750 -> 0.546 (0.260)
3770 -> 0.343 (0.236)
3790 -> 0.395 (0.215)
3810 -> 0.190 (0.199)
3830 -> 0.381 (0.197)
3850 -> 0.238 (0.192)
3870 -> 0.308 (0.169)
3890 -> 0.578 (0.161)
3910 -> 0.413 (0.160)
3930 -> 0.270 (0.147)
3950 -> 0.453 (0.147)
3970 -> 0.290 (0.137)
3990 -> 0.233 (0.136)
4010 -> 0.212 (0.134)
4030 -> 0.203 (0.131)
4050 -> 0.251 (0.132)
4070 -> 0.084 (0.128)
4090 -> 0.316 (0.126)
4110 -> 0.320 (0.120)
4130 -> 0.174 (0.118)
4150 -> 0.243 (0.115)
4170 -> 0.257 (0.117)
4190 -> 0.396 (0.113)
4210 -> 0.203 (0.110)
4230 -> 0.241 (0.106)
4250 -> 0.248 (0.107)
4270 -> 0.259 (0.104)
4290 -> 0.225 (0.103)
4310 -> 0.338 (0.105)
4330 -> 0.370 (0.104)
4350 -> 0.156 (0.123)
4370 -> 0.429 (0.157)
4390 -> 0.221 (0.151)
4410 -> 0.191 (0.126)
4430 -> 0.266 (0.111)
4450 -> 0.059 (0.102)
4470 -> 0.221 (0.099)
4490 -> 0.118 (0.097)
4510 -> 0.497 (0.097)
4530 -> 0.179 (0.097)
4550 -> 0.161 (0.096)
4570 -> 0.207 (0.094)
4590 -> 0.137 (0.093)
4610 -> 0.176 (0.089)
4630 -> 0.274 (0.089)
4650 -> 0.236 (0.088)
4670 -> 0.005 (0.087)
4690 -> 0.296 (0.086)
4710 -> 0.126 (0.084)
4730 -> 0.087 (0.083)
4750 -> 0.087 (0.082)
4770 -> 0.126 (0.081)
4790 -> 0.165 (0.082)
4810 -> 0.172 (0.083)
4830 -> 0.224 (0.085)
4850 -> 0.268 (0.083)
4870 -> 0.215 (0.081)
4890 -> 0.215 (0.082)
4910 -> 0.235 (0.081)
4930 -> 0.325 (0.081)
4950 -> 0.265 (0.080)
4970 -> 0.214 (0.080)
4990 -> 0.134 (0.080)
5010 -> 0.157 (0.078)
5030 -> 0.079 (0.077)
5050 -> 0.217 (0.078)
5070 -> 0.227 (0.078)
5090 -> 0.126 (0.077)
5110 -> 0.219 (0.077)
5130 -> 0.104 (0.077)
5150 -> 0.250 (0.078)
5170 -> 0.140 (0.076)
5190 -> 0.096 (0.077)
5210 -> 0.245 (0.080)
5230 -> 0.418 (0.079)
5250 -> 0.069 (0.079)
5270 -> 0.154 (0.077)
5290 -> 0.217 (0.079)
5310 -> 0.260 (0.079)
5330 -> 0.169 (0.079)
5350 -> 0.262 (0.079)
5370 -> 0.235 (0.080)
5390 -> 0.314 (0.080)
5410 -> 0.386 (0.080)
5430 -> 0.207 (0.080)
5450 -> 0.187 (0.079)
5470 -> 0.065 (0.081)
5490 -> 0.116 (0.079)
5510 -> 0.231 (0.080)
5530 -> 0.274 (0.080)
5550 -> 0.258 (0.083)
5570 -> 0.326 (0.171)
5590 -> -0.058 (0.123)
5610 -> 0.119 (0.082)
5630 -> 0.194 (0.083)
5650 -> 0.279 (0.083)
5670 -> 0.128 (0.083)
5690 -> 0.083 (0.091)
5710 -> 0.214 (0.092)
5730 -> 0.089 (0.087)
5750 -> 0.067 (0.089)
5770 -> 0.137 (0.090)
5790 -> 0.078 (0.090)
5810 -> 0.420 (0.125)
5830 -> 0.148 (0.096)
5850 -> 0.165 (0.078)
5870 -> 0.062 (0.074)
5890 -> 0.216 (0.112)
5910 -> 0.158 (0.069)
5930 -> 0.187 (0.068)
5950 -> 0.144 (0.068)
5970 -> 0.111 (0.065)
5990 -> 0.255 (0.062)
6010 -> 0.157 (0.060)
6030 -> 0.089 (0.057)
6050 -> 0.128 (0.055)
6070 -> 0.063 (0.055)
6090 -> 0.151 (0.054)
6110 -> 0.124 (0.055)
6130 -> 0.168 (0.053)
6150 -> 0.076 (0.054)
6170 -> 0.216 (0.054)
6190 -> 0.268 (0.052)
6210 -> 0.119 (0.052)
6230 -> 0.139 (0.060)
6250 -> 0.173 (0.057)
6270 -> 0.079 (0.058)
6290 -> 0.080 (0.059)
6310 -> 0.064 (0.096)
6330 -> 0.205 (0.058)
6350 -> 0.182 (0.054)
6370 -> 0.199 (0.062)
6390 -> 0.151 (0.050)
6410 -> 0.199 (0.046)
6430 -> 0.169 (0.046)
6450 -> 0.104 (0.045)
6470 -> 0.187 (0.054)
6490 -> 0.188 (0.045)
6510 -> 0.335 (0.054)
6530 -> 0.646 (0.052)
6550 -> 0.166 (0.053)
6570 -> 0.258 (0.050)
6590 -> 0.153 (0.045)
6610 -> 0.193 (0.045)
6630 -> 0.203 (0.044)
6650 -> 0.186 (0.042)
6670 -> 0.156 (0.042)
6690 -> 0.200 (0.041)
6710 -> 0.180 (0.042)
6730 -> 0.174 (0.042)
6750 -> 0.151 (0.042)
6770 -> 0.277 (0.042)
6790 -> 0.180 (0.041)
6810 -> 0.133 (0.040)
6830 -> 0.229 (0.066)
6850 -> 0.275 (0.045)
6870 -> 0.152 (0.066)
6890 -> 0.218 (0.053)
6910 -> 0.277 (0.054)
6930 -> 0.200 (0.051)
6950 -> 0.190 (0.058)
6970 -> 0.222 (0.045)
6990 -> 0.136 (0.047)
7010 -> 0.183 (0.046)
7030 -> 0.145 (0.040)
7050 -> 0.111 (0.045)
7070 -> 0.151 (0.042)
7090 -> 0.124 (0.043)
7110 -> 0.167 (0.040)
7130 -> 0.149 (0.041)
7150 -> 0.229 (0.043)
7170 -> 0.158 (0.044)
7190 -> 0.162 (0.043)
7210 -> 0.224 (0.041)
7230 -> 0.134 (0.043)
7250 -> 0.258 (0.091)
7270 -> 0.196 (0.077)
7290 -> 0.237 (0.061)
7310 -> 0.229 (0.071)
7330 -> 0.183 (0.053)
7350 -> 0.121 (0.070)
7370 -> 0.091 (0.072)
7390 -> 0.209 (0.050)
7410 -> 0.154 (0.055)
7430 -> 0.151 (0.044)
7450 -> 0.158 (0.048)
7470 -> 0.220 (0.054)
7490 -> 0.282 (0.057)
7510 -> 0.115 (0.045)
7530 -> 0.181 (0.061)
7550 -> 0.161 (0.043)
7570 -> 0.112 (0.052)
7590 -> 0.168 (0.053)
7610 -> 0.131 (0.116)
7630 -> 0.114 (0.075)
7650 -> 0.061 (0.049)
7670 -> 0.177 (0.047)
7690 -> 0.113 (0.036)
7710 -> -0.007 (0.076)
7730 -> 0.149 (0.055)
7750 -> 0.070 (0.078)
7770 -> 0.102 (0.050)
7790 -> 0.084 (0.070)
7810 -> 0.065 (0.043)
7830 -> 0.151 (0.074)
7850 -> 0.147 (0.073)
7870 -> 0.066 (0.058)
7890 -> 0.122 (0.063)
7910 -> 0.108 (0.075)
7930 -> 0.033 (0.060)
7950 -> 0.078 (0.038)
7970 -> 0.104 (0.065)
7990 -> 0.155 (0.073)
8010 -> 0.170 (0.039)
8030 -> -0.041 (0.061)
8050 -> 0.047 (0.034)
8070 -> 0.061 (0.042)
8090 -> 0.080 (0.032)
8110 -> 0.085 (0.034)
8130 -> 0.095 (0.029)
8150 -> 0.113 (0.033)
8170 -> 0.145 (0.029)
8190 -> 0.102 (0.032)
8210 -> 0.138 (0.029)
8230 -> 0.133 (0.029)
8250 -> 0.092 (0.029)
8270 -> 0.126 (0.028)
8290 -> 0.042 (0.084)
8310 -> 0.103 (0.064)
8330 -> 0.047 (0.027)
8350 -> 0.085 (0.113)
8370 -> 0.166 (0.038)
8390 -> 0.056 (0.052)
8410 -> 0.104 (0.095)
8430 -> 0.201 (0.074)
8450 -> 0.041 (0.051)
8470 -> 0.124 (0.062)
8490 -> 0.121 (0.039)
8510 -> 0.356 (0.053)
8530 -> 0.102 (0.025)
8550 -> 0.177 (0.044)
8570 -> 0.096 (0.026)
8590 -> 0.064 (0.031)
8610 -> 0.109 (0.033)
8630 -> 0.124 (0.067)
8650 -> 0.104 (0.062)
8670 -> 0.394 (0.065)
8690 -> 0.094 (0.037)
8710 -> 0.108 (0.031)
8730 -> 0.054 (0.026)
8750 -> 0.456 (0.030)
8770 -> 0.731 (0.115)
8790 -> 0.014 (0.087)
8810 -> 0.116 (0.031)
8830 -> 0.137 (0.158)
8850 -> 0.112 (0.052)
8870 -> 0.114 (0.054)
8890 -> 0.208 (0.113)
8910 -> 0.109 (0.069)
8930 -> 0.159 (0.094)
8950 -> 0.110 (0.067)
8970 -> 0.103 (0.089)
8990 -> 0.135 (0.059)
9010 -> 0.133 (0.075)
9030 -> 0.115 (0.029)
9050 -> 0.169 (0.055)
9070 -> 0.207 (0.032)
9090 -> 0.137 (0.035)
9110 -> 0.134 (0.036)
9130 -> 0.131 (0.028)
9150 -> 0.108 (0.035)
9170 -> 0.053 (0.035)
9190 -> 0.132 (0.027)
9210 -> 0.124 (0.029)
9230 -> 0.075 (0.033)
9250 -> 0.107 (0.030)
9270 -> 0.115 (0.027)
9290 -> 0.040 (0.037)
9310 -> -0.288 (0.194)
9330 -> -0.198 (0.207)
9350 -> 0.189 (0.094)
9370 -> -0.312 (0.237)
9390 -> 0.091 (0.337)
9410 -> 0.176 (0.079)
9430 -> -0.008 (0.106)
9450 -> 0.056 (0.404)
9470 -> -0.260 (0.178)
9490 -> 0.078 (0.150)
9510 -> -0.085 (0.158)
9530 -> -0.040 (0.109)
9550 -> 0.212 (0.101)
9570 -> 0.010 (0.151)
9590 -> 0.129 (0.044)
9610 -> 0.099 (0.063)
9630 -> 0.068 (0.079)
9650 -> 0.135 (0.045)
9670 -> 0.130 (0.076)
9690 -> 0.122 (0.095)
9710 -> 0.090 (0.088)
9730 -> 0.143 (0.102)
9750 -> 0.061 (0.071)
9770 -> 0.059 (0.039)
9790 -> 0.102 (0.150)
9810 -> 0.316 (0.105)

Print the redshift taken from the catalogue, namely 0.749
